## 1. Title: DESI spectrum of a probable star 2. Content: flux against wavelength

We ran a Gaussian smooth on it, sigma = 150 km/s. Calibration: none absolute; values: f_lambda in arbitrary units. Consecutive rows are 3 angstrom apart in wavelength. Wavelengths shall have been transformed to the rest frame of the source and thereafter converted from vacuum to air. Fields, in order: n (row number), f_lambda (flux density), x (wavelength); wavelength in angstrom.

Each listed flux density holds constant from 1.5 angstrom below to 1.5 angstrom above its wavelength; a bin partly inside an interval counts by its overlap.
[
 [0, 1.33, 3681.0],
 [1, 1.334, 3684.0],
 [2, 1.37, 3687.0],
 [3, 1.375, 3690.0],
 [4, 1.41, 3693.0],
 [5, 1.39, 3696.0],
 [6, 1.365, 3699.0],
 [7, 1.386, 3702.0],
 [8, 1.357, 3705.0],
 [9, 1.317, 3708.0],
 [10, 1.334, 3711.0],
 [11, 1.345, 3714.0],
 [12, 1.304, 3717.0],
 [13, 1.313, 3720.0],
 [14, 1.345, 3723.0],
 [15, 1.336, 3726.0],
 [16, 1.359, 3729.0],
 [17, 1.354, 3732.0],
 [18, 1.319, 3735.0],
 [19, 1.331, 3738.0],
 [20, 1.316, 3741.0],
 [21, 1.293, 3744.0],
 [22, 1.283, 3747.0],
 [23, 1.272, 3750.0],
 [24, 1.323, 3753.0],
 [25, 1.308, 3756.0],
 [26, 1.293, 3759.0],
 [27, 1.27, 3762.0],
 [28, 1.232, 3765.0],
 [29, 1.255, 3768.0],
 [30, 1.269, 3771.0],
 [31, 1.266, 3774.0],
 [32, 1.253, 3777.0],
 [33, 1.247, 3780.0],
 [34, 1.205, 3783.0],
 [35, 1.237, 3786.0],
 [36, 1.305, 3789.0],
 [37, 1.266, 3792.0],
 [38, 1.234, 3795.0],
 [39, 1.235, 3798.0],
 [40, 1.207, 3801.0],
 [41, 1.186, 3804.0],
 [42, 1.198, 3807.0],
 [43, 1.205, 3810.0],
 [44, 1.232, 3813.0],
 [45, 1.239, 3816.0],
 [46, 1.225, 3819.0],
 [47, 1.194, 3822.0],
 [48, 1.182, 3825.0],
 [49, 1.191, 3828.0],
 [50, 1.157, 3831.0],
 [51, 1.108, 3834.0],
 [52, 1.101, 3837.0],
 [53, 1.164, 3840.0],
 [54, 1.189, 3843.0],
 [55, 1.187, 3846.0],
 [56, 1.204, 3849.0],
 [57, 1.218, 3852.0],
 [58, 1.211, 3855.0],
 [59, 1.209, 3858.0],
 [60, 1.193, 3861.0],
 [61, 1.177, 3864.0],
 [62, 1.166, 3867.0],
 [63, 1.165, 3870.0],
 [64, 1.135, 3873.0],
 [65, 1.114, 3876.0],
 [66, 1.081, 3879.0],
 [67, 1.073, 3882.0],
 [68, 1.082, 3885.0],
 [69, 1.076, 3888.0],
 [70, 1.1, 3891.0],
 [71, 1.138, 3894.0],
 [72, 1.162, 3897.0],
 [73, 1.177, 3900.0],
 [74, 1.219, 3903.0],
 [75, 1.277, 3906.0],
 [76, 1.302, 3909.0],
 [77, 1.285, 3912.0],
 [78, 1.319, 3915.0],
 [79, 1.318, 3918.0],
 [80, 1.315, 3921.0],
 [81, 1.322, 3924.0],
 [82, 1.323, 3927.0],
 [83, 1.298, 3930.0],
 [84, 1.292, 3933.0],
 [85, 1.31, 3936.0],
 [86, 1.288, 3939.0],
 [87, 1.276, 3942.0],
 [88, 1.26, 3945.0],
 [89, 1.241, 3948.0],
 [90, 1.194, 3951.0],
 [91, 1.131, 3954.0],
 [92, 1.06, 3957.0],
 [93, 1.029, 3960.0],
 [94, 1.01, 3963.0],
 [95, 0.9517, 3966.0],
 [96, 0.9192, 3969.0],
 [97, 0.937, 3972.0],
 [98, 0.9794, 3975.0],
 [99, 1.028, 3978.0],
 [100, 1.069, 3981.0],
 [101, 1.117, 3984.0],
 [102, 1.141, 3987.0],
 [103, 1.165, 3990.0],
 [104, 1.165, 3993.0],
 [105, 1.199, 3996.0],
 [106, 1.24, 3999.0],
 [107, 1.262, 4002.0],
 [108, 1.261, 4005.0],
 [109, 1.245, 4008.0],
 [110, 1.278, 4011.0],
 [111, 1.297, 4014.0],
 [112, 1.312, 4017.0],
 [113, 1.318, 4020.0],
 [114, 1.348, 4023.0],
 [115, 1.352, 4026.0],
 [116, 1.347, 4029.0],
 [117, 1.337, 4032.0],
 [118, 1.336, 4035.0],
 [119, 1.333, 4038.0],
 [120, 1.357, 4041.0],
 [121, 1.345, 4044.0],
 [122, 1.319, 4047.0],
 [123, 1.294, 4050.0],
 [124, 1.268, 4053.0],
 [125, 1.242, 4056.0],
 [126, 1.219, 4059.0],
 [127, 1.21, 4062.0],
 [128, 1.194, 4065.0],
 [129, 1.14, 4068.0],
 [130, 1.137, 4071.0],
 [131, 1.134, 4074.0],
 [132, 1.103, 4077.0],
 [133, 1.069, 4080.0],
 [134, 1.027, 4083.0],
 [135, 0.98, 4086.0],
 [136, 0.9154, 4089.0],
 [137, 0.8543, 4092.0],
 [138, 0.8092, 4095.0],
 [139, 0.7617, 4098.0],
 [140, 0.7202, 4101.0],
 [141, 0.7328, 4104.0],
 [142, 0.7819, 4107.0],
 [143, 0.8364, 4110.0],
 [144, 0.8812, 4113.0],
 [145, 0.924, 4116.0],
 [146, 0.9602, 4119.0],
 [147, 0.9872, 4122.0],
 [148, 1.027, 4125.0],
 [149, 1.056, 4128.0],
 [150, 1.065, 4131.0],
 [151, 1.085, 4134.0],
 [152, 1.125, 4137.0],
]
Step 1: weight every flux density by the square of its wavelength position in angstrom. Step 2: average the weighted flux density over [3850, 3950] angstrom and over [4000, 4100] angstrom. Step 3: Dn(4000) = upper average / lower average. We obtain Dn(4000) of 1.1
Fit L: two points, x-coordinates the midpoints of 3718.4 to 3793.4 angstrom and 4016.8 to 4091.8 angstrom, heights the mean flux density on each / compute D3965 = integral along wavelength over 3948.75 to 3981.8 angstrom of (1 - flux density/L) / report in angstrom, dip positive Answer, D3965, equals 5.5 angstrom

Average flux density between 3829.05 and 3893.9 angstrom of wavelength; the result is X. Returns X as 1.15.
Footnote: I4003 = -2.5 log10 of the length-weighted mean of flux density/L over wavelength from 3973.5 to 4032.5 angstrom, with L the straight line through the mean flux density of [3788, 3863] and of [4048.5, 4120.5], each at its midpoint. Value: -0.15 mag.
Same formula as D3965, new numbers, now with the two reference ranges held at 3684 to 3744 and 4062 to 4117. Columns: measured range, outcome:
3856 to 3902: 1.4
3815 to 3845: 1.2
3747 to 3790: 0.8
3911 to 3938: -4.4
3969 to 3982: 1.0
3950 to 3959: -0.2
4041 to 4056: -4.7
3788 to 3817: 0.6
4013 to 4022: -2.5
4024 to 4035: -3.6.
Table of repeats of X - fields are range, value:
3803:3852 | 1.19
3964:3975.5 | 0.947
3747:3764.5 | 1.29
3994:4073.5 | 1.27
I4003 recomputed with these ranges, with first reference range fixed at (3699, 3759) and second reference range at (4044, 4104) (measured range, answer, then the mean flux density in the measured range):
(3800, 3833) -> 0.05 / 1.2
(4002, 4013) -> -0.13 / 1.26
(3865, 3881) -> 0.08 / 1.13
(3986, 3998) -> -0.04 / 1.17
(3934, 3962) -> -0.03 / 1.2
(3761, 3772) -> 0.04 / 1.26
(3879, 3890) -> 0.13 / 1.08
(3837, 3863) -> 0.04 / 1.19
